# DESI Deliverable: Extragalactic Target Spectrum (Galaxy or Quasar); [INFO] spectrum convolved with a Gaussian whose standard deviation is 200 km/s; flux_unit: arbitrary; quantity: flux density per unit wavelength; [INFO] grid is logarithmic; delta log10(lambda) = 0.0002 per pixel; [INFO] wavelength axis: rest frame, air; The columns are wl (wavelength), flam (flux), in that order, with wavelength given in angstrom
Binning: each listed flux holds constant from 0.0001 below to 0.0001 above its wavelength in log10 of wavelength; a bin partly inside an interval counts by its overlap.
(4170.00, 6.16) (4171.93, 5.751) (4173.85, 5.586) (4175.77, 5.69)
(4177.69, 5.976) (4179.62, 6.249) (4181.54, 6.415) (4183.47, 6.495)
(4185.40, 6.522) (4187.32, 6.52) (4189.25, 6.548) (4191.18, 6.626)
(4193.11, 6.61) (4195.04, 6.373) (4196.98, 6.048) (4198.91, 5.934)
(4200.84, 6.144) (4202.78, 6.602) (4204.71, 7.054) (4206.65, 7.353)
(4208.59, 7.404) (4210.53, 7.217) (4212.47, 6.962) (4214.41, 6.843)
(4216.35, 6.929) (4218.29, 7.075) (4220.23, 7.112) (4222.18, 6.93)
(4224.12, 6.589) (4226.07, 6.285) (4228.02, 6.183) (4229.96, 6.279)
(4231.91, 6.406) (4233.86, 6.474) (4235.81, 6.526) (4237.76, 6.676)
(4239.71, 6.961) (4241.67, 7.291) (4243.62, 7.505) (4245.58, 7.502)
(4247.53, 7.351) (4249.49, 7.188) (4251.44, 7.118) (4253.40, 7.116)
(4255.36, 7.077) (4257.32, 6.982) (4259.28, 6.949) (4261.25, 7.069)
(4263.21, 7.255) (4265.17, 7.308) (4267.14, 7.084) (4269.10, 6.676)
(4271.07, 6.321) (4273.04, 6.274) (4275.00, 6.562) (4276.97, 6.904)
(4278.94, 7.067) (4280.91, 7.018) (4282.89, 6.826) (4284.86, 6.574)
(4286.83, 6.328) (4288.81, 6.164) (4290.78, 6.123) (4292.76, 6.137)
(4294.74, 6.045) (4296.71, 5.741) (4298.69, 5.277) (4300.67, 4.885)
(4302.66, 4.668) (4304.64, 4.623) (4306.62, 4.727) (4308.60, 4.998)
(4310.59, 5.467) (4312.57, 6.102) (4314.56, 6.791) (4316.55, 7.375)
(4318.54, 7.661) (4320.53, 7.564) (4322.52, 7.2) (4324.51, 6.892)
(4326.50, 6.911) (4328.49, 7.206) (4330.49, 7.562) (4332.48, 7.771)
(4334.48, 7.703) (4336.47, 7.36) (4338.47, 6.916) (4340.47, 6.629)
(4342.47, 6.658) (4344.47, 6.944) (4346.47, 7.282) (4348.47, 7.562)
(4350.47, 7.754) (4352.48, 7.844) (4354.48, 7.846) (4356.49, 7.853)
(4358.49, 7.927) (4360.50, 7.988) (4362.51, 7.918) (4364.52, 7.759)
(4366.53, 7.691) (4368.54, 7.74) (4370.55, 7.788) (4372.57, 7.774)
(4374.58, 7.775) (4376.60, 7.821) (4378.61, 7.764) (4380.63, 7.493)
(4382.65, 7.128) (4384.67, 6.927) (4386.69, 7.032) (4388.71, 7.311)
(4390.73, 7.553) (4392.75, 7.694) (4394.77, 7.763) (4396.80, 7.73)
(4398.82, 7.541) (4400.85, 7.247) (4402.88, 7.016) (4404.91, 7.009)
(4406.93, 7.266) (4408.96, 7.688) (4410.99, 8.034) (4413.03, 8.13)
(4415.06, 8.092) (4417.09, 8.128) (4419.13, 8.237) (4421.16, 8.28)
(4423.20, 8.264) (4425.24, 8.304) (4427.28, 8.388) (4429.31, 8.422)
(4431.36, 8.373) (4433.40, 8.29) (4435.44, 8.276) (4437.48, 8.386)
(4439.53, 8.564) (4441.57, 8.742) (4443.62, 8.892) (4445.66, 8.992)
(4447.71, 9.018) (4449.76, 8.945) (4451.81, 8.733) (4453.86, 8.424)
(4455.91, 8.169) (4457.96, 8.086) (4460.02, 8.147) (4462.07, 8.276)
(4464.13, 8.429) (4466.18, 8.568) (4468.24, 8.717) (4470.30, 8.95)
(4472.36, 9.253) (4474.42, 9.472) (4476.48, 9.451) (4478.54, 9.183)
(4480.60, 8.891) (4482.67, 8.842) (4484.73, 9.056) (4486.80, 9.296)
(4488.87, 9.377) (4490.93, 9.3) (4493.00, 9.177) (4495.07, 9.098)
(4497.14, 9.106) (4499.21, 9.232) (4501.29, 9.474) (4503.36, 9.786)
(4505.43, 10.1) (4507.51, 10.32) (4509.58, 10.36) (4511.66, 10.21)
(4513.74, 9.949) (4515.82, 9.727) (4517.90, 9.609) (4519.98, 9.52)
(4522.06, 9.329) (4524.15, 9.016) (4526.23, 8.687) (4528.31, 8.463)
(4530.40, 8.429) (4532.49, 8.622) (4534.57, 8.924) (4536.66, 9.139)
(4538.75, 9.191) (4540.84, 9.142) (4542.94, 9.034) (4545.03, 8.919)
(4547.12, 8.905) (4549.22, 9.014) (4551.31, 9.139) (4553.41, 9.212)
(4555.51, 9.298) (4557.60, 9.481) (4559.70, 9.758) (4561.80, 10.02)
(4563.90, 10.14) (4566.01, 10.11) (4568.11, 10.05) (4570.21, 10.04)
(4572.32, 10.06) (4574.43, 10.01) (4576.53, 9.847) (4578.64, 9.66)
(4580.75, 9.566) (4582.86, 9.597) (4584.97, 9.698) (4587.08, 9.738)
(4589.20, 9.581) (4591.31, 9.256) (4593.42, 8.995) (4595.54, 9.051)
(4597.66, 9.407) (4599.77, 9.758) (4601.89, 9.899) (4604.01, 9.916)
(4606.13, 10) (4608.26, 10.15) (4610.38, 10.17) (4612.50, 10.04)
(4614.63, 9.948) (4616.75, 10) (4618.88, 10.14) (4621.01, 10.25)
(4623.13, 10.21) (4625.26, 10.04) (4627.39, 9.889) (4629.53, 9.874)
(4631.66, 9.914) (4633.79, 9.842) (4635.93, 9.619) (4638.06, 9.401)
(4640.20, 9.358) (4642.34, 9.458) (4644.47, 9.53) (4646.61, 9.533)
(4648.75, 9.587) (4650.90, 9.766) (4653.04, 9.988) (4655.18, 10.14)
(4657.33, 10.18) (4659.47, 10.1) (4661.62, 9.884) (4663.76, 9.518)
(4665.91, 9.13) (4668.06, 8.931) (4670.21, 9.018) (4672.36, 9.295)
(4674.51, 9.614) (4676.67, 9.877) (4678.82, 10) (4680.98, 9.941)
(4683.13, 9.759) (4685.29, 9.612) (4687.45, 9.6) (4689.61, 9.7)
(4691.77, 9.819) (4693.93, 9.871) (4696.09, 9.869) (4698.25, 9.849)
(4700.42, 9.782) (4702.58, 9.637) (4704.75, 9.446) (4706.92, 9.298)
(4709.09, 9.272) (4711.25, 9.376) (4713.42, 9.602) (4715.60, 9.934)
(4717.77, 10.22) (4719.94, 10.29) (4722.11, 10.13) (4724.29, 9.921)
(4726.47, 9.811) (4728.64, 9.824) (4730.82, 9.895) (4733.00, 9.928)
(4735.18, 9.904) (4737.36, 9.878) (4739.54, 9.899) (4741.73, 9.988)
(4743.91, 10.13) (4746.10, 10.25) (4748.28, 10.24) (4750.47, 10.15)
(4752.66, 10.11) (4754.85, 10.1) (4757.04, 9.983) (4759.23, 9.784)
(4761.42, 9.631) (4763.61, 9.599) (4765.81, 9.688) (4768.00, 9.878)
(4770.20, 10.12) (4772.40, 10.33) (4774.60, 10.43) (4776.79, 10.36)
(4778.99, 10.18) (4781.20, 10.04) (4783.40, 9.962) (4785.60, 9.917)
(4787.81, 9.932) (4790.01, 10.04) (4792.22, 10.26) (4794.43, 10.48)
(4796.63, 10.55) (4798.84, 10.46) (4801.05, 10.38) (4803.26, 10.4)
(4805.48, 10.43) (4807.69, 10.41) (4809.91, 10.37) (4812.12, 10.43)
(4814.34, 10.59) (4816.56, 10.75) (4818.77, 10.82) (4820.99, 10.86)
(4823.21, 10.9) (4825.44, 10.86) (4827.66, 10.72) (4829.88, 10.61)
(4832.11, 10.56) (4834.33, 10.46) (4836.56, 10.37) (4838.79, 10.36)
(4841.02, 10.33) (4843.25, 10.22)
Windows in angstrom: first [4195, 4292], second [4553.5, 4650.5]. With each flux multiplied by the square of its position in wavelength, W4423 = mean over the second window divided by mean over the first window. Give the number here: 1.69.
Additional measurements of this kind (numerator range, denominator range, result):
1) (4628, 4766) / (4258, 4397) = 1.65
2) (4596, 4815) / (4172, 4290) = 1.83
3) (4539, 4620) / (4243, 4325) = 1.69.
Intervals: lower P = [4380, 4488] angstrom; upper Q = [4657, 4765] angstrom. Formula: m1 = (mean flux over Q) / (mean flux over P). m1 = 1.19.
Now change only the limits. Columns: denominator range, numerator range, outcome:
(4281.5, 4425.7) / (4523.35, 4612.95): 1.33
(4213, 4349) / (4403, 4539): 1.32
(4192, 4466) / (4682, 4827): 1.39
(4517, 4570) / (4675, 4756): 1.06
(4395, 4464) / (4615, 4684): 1.19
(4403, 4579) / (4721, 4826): 1.13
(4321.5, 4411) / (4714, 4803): 1.35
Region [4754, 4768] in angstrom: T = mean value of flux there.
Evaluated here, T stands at 9.8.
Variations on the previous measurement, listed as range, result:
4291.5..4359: 6.7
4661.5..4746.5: 9.74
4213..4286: 6.87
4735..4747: 10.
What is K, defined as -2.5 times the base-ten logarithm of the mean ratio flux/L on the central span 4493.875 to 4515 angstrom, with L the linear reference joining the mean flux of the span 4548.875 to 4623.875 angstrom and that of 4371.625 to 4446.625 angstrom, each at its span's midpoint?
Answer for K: -0.10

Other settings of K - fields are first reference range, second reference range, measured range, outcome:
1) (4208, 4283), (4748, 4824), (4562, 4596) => -0.089 mag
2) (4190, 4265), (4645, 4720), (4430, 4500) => -0.061 mag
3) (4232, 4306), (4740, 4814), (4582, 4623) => -0.099 mag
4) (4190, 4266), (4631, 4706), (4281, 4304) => 0.223 mag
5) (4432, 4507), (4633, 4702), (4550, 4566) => -0.040 mag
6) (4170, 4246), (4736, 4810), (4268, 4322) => 0.154 mag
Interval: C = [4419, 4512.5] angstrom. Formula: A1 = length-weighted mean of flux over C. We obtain 8.92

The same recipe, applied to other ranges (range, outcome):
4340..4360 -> 7.47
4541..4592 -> 9.58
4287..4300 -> 5.92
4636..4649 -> 9.49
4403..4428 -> 7.95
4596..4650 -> 9.83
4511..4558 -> 9.16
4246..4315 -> 6.37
